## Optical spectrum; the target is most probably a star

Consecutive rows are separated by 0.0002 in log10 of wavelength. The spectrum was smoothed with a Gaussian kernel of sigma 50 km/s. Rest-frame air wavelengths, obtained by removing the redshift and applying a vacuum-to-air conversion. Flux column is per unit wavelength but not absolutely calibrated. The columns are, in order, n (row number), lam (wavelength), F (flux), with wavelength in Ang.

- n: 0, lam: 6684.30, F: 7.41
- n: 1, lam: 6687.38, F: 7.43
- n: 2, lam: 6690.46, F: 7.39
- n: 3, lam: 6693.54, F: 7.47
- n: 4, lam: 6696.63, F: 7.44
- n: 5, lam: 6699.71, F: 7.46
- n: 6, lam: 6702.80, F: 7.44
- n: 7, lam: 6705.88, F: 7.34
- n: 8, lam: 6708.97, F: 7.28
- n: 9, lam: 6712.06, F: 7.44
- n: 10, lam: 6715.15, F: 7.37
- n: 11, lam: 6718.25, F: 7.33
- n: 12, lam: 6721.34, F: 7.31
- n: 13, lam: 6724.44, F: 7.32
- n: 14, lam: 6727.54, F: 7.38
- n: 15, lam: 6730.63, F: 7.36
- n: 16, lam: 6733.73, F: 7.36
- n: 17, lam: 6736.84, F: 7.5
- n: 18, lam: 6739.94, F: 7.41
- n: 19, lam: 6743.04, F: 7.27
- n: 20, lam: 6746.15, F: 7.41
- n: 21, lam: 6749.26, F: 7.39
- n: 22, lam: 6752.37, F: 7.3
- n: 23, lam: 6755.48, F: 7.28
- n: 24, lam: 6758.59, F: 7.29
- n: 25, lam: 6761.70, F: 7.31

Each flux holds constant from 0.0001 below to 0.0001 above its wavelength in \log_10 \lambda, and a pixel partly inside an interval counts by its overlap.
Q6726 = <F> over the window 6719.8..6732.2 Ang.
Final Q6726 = 7.34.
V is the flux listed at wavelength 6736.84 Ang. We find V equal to 7.5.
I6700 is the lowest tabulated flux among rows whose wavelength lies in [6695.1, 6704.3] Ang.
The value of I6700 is 7.44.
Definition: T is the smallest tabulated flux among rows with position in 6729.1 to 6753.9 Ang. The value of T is 7.27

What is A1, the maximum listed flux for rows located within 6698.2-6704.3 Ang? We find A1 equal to 7.46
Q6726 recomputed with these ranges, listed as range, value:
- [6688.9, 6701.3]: 7.44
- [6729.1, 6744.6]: 7.38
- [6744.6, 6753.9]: 7.36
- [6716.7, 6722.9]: 7.32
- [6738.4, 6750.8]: 7.37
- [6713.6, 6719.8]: 7.35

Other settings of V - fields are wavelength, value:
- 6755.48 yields 7.28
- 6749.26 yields 7.39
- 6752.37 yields 7.3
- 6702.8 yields 7.44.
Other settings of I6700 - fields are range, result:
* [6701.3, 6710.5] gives 7.28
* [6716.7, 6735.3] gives 7.31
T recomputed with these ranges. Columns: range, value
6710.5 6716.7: 7.37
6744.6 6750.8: 7.39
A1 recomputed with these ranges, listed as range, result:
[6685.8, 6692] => 7.43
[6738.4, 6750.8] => 7.41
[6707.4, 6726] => 7.44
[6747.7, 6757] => 7.39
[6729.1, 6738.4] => 7.5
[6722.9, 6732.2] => 7.38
